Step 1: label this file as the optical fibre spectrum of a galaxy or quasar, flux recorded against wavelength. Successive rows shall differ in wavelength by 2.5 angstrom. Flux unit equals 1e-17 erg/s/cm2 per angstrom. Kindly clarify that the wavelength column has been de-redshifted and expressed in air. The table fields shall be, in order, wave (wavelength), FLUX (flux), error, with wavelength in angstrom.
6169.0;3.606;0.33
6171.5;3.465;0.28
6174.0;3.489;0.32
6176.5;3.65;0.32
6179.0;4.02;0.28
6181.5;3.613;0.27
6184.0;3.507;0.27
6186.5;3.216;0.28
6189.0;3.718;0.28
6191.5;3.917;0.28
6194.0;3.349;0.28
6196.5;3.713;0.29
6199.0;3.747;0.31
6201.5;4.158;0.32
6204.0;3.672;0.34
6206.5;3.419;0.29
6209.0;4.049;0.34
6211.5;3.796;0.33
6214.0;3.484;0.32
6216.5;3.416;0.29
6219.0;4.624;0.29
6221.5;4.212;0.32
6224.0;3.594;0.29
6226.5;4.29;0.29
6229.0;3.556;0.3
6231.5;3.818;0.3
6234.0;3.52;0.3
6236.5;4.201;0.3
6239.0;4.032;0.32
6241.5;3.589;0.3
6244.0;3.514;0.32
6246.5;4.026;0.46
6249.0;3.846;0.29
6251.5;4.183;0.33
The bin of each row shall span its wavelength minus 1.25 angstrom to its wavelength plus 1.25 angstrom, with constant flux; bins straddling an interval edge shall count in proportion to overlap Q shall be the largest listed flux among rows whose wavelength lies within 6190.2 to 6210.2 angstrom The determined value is 4.158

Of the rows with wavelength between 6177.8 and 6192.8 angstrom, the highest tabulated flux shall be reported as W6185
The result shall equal 4.02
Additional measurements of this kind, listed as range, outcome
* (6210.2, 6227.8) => 4.624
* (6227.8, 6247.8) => 4.201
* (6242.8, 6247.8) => 4.026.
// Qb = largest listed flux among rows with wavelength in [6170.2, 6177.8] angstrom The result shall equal 3.65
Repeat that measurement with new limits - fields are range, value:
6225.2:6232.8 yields 4.29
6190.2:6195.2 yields 3.917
